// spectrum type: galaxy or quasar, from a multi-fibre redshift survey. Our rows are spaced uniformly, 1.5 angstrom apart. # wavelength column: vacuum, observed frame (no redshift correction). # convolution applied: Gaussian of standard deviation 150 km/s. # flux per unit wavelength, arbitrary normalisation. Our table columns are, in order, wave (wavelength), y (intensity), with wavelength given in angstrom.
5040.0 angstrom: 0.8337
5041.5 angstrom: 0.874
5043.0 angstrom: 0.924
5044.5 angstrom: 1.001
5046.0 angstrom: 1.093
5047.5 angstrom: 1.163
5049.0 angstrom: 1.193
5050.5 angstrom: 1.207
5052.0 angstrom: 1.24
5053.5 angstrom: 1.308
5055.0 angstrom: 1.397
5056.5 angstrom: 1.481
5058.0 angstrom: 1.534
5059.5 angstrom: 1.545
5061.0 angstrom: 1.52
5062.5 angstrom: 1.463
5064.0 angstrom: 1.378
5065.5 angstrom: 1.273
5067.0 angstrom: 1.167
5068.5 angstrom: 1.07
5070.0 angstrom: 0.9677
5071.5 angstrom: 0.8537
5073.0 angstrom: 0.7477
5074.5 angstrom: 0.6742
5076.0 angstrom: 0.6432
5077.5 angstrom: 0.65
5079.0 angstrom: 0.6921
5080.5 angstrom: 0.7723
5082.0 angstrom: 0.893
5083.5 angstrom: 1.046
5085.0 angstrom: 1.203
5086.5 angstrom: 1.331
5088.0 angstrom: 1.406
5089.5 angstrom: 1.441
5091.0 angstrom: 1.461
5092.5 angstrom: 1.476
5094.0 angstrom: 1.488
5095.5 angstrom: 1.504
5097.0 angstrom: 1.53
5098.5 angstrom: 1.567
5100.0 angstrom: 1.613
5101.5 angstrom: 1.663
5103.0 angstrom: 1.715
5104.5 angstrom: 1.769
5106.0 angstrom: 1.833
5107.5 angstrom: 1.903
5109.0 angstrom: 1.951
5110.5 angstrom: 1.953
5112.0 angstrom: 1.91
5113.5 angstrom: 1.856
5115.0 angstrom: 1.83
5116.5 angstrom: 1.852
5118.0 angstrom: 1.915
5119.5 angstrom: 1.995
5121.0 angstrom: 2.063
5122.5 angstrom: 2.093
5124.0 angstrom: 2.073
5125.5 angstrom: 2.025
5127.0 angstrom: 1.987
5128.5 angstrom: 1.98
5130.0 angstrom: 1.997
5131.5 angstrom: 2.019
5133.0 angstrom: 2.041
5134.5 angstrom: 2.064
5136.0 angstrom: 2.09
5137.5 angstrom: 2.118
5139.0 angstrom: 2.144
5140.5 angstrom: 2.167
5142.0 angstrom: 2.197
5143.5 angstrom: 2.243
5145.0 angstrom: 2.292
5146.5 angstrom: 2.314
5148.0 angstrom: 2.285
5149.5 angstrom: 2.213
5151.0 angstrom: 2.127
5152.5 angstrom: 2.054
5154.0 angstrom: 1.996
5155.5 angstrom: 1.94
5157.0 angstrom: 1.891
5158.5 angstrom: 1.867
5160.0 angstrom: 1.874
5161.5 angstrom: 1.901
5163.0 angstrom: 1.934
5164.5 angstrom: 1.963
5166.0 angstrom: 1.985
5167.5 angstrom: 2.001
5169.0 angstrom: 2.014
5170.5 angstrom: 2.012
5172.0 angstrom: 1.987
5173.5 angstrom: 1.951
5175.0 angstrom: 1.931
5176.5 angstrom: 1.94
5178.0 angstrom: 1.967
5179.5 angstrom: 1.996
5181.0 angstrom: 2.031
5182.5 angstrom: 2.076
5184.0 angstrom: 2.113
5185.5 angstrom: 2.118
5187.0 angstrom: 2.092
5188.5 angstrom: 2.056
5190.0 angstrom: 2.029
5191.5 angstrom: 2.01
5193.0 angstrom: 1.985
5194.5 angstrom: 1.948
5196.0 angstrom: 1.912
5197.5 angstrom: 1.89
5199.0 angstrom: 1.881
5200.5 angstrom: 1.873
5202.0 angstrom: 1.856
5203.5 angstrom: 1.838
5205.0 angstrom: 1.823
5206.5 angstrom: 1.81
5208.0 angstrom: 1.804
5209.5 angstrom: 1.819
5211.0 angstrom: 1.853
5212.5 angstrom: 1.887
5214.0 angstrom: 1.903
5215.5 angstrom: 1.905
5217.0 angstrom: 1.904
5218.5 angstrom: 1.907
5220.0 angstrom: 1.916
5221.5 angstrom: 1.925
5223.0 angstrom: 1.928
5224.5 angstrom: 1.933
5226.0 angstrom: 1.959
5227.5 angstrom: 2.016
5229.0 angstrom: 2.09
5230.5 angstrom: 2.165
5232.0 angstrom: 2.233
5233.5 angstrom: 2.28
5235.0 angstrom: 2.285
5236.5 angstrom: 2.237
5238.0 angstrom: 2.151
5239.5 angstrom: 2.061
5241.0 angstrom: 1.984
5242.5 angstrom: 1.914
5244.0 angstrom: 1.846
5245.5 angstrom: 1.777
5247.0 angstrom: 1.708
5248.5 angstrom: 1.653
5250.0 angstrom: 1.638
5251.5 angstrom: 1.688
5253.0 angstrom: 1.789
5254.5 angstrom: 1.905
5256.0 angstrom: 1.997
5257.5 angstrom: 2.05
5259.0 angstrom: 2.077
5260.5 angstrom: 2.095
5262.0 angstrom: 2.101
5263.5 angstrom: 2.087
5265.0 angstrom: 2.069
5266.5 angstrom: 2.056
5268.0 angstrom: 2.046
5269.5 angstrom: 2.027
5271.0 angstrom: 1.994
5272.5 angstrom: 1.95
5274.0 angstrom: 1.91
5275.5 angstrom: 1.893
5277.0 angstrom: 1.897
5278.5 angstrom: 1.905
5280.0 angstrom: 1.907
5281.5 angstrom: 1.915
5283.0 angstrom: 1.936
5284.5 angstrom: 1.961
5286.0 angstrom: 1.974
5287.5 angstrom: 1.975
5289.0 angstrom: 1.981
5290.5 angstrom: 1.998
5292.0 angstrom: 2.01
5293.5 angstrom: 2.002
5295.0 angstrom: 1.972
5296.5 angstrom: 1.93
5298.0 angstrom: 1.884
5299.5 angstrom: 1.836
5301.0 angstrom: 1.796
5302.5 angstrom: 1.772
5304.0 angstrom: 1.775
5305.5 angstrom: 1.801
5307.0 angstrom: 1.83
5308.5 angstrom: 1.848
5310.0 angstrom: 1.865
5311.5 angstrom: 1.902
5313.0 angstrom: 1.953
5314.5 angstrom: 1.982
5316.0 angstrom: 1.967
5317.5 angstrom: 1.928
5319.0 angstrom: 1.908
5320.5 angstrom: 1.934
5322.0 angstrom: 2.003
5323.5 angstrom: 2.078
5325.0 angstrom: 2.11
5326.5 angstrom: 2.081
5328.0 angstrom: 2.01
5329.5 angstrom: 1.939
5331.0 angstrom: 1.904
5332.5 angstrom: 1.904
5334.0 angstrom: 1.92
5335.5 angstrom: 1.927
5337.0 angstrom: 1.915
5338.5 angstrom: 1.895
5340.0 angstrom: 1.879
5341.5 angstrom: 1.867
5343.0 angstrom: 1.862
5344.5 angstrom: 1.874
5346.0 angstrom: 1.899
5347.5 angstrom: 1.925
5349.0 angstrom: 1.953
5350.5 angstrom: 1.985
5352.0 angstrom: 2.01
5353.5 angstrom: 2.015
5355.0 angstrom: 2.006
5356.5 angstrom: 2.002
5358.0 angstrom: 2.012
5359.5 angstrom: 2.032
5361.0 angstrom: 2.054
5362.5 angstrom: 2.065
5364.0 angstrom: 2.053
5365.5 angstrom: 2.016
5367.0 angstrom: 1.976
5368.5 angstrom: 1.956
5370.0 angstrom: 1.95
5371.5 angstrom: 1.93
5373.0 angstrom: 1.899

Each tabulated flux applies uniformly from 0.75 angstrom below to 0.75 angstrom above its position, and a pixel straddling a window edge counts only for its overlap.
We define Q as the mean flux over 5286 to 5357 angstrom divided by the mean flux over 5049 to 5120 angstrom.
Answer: 1.39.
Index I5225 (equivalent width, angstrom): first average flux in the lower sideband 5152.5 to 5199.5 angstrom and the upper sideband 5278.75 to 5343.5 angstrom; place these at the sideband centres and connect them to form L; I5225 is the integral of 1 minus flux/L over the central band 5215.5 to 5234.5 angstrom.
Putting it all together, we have -0.6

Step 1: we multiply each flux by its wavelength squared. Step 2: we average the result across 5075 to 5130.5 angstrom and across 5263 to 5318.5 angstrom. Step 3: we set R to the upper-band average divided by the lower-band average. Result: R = 1.30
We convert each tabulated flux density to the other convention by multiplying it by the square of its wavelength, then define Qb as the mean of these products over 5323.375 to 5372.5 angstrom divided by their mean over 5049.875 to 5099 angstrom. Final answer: 1.81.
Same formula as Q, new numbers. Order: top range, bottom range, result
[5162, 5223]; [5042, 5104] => 1.59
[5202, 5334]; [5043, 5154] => 1.22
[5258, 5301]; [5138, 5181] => 0.97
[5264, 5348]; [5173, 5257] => 0.99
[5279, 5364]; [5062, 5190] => 1.11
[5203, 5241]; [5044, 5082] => 1.78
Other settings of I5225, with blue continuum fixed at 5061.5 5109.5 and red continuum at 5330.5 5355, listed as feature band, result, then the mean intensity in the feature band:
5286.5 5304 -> -1.09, 1.92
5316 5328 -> -0.84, 2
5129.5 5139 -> -4.45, 2.06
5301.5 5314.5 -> -0.09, 1.85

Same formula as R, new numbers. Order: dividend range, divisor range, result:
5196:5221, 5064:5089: 2.01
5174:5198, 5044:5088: 1.87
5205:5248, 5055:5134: 1.36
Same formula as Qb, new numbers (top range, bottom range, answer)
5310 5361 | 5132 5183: 1.02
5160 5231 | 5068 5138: 1.29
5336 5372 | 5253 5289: 1.02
